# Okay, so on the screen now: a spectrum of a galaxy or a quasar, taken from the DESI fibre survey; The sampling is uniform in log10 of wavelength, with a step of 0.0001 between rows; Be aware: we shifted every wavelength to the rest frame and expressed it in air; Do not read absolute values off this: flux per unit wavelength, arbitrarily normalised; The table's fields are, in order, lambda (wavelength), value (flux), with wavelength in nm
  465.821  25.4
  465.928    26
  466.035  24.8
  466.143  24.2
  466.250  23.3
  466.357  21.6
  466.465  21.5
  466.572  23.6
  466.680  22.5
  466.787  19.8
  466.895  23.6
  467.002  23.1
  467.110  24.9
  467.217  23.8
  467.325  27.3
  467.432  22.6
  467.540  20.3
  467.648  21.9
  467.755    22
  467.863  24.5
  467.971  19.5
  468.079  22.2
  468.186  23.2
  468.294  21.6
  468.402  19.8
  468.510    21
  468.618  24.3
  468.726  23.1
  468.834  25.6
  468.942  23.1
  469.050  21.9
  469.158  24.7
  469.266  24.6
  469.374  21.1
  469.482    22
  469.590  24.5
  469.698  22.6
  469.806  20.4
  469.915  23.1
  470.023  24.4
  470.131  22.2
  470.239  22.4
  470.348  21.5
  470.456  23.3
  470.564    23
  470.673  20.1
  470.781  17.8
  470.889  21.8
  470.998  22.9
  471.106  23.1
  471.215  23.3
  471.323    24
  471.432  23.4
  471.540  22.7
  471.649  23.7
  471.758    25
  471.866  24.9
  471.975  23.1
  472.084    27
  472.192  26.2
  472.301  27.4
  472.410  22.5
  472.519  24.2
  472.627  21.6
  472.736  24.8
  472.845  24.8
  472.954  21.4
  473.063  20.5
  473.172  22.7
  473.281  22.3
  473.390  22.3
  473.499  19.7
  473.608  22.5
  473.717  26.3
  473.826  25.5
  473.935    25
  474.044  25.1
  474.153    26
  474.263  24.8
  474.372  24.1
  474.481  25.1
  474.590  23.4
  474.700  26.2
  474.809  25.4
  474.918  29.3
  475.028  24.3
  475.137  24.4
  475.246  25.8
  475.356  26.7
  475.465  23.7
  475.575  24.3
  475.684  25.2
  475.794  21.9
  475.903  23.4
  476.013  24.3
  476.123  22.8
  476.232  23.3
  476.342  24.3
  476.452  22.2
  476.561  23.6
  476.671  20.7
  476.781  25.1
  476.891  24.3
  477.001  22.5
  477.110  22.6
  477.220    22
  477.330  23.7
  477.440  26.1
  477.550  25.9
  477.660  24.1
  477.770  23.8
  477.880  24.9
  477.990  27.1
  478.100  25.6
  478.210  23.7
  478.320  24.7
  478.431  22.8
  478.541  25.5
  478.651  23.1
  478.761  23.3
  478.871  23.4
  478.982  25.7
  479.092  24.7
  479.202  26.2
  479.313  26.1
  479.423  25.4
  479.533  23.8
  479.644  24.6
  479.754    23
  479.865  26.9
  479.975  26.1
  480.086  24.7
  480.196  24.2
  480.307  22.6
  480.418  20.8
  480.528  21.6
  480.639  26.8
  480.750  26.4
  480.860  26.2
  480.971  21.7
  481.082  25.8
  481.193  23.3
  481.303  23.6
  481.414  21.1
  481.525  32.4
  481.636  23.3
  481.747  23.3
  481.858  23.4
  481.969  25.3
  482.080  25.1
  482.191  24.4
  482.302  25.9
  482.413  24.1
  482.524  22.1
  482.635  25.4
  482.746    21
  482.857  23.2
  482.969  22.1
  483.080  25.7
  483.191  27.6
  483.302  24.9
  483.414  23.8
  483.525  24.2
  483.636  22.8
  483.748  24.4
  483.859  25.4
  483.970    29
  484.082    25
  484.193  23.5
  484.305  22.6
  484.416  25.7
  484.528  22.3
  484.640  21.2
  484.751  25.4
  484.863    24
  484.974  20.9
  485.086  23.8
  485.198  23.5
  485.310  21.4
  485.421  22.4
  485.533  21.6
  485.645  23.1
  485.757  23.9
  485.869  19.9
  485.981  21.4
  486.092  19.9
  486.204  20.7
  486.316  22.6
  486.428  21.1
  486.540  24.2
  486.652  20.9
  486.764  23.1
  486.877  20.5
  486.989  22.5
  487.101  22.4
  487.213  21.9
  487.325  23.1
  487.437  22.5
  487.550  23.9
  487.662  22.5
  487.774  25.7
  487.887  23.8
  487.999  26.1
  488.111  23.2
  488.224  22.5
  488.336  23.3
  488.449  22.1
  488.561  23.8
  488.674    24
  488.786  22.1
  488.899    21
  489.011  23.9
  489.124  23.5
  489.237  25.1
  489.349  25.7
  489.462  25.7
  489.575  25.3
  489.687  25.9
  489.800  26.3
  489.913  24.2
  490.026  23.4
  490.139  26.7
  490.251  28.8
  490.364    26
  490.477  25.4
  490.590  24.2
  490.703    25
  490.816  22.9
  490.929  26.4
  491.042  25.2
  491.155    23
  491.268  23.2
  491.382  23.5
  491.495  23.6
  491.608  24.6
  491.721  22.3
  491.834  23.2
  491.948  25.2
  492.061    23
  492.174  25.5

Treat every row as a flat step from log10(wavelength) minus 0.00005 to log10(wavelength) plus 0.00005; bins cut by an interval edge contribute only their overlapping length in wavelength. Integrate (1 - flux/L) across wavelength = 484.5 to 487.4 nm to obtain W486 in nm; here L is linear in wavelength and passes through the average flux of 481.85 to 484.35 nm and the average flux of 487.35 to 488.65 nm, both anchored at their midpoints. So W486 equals 0.21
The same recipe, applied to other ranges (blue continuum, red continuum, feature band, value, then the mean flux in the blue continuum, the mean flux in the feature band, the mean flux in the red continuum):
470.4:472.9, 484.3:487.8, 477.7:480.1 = -0.186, 23.5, 24.8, 22.5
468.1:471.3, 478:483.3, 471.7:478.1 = -0.207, 22.5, 24.2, 24.4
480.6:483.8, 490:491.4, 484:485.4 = 0.071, 24.4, 23.4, 25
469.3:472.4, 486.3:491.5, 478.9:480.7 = -0.082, 23.1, 24.6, 23.9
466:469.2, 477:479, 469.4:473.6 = 0.074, 22.8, 22.9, 24.3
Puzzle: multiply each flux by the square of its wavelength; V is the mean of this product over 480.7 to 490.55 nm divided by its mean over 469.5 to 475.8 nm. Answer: 1.06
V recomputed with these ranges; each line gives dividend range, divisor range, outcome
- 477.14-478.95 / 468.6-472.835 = 1.08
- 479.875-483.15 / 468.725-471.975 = 1.11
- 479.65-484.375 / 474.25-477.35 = 1.04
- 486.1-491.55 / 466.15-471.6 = 1.14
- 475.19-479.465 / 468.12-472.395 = 1.08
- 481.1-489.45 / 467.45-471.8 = 1.11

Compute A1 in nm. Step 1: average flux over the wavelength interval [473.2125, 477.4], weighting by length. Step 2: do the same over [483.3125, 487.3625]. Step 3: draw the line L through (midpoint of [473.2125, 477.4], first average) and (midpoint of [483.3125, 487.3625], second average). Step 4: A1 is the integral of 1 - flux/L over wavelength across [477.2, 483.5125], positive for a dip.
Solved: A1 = -0.27 nm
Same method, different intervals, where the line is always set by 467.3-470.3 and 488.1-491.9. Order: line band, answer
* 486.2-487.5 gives 0.10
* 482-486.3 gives 0.06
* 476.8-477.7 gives -0.02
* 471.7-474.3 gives -0.11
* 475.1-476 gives -0.05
